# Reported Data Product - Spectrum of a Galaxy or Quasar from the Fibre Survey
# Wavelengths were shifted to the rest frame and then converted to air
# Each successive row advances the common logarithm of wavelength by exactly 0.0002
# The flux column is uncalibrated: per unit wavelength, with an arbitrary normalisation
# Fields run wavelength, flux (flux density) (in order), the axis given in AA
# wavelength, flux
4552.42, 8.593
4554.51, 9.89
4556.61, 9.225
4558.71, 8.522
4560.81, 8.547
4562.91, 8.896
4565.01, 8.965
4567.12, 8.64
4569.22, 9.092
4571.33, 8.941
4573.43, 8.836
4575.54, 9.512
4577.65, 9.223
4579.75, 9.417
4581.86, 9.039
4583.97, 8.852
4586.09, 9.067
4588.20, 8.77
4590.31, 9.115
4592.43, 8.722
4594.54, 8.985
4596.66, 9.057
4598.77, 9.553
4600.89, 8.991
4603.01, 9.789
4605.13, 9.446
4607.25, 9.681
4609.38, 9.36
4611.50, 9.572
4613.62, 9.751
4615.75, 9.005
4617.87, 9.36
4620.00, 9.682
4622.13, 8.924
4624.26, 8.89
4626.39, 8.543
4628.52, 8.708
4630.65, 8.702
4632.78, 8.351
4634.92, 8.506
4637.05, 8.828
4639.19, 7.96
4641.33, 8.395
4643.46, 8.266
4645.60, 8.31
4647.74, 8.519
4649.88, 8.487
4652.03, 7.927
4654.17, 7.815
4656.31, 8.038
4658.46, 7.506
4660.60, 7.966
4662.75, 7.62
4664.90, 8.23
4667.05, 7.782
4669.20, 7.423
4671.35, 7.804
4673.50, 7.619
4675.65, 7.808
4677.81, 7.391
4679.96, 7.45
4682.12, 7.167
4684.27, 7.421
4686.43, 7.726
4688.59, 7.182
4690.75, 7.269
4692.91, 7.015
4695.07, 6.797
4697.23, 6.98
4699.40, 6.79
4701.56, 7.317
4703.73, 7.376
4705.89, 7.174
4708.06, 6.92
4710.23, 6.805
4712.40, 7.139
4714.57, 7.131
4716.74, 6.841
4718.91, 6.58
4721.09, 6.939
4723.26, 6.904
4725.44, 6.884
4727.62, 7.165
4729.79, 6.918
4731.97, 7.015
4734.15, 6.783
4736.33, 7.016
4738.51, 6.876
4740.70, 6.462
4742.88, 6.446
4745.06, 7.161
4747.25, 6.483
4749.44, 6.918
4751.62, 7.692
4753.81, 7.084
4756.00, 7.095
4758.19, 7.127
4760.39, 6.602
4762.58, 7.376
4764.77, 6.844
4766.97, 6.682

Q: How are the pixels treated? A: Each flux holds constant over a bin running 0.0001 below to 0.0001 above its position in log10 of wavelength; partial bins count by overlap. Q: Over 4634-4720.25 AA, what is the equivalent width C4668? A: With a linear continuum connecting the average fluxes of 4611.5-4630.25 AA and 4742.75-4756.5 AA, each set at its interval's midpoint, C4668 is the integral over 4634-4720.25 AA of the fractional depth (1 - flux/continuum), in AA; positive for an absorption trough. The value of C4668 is 6.65 AA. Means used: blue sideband 9.12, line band 7.58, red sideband 7.02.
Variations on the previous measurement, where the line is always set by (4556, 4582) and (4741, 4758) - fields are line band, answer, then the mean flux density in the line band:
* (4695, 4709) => 0.8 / 7.07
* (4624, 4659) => -0.7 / 8.34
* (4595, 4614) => -1.9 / 9.44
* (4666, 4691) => 0.8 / 7.51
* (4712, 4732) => 0.9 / 6.94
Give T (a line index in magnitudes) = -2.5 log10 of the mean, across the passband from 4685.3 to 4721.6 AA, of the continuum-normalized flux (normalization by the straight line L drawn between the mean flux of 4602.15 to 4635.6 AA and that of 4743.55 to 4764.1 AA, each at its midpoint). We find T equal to 0.11 mag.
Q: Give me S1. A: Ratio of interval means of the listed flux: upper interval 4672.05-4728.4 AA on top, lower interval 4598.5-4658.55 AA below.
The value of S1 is 0.8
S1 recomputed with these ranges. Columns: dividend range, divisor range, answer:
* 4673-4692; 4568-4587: 0.82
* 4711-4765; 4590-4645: 0.77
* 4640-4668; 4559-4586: 0.90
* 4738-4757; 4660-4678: 0.89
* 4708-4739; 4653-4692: 0.91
